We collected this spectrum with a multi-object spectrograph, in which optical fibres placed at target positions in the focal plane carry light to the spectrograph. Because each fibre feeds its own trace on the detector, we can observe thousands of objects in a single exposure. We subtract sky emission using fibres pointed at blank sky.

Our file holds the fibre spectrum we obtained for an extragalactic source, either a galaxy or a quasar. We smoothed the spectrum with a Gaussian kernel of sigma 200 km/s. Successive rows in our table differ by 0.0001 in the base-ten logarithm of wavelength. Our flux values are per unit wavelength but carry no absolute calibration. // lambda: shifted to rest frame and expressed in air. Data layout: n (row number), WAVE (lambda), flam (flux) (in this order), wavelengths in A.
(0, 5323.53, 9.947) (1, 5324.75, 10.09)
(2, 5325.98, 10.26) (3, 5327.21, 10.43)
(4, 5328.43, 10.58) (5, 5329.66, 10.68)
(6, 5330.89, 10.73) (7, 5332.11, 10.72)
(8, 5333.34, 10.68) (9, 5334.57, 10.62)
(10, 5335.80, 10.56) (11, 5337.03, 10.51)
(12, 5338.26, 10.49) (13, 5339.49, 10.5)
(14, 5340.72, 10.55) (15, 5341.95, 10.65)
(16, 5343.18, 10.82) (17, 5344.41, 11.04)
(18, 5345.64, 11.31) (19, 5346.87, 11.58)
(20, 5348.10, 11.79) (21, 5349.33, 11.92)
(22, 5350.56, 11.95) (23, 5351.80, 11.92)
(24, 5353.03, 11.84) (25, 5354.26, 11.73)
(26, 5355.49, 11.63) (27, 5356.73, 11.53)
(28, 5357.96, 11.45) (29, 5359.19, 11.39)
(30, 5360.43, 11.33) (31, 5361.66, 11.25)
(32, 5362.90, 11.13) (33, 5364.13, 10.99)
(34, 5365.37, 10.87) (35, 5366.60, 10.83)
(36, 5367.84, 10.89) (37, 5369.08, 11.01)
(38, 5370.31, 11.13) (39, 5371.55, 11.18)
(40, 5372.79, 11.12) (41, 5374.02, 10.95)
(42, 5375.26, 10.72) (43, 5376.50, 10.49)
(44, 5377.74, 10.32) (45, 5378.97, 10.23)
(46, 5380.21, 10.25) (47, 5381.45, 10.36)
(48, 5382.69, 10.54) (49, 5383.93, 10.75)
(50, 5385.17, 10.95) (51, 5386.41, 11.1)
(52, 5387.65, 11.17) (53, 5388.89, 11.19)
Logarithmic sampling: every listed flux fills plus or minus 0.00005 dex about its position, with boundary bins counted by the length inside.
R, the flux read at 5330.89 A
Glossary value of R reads 10.73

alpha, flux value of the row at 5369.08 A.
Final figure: 11.01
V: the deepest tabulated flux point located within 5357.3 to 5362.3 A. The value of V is 11.25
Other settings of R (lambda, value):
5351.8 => 11.92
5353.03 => 11.84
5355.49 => 11.63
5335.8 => 10.56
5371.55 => 11.18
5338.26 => 10.49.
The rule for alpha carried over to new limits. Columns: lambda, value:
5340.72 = 10.55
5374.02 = 10.95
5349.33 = 11.92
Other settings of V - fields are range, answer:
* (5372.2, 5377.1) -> 10.49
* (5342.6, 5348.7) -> 10.82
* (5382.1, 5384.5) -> 10.54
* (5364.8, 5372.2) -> 10.83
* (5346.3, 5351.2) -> 11.58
